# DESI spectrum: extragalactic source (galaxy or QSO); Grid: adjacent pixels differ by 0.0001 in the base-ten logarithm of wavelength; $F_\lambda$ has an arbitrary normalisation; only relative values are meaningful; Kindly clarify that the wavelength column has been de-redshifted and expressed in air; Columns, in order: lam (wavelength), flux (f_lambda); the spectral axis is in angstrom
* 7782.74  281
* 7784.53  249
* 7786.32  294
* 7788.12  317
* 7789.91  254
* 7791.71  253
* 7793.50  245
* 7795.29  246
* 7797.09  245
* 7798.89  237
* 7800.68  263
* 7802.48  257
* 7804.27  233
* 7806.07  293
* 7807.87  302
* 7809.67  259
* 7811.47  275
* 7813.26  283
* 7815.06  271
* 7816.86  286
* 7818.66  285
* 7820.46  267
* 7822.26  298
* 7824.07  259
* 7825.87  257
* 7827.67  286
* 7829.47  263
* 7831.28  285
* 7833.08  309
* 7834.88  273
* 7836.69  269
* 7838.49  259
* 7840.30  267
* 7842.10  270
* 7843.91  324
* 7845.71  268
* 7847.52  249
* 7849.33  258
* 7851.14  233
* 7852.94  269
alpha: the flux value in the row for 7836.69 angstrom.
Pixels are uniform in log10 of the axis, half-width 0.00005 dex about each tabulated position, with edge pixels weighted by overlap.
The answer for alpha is 269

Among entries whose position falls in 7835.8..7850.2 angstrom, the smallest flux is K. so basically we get 249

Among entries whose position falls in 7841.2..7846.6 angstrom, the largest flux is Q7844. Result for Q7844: 324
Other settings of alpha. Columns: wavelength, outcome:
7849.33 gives 258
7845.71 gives 268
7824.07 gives 259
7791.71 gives 253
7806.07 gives 293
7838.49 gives 259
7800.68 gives 263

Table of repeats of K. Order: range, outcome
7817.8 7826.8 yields 257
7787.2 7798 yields 245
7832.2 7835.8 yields 273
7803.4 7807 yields 233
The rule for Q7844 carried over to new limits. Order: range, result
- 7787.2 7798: 317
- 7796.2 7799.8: 245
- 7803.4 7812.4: 302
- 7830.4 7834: 309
